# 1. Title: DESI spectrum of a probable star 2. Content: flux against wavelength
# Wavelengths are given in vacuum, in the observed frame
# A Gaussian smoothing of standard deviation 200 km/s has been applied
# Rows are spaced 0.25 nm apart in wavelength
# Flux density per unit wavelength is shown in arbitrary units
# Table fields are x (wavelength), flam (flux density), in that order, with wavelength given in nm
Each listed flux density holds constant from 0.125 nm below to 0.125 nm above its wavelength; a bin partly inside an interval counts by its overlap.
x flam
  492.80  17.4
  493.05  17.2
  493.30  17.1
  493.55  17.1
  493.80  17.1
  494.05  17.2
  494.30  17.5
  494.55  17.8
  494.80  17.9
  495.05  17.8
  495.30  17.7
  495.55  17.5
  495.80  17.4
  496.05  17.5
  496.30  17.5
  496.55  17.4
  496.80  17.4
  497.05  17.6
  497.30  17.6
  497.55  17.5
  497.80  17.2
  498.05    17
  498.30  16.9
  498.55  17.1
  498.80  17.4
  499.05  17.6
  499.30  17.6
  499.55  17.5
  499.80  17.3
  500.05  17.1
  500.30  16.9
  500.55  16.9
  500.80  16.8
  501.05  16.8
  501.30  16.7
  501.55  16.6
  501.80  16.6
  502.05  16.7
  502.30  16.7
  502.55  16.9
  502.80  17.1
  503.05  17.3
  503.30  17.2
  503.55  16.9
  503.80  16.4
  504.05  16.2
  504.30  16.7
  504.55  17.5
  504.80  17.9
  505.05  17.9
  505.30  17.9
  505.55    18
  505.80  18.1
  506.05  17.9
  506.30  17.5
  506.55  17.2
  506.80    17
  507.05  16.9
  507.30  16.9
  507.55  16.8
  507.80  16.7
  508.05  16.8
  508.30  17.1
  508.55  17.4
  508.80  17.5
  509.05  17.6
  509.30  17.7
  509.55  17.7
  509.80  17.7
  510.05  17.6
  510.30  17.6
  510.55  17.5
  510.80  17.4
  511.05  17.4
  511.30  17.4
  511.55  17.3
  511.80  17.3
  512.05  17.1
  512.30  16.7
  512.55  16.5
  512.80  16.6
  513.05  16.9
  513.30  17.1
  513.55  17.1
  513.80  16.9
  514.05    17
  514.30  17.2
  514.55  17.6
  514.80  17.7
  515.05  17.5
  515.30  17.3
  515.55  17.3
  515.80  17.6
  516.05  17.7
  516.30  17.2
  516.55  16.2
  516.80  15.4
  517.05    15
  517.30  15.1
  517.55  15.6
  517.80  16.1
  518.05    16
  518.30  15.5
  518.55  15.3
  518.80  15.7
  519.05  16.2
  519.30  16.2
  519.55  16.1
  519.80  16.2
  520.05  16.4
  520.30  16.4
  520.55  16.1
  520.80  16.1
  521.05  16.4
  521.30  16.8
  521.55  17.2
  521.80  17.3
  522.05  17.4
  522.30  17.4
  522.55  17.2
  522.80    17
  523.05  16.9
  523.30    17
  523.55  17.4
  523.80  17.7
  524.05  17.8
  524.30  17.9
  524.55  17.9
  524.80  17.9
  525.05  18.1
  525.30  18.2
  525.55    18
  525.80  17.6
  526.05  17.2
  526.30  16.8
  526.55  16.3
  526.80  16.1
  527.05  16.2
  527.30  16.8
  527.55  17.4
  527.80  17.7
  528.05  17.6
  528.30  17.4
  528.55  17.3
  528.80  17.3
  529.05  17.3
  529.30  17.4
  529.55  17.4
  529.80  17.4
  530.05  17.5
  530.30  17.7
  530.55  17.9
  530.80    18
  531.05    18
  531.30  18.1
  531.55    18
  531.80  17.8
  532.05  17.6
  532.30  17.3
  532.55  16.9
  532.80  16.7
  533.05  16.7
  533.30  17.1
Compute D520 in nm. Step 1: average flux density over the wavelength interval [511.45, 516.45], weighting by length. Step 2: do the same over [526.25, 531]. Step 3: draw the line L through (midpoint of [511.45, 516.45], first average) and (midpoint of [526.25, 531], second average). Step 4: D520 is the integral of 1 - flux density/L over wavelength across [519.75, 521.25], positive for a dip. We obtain 0.08 nm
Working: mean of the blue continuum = 17.2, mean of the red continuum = 17.3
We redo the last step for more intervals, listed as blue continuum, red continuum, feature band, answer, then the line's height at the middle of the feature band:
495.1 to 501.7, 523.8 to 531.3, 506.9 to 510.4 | 0.01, 17.3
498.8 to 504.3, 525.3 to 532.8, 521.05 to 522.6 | 0.01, 17.3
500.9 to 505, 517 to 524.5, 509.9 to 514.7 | -0.13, 16.7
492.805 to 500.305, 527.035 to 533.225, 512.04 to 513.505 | 0.05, 17.4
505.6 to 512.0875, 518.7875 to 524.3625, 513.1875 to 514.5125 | 0.00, 17.2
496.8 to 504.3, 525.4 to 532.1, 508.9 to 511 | -0.05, 17.2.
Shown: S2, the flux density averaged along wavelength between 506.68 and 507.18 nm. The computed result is 16.9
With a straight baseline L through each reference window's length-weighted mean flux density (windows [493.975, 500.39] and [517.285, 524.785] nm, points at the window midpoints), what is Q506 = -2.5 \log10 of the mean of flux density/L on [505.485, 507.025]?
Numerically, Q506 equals -0.03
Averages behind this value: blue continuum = 17.4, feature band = 17.6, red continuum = 16.7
